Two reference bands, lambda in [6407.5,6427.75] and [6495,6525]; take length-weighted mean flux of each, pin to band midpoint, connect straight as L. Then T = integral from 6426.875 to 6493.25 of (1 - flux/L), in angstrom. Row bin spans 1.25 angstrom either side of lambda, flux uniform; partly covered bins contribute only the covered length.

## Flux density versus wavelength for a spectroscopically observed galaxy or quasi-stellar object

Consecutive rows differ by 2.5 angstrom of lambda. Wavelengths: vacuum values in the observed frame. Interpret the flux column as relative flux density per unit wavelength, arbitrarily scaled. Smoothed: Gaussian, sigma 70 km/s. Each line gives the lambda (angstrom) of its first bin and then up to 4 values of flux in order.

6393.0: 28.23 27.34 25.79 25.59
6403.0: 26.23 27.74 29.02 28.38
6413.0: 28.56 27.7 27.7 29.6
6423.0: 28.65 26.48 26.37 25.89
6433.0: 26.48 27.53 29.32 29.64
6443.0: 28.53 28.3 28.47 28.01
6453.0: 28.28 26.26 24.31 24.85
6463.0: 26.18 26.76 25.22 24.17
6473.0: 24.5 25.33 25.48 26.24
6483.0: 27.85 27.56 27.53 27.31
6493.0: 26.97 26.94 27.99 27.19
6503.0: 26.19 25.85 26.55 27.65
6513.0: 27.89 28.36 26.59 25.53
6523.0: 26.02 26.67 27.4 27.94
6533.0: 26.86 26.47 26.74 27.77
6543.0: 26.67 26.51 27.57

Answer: 1.9 angstrom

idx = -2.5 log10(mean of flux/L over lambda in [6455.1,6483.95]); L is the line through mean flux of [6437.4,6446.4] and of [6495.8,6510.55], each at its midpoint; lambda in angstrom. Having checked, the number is 0.10 mag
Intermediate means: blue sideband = 28.9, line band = 25.6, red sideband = 26.8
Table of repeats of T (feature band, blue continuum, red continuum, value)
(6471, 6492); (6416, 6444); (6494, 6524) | 0.6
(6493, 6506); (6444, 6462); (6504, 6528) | 0.0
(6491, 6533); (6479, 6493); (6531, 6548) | 0.2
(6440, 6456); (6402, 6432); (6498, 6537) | -0.5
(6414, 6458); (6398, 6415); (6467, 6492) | -1.3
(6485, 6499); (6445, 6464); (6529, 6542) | -0.2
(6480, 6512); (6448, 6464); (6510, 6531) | -0.3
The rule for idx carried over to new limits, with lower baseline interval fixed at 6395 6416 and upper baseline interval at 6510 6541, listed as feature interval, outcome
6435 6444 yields -0.06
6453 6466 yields 0.06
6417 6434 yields 0.00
